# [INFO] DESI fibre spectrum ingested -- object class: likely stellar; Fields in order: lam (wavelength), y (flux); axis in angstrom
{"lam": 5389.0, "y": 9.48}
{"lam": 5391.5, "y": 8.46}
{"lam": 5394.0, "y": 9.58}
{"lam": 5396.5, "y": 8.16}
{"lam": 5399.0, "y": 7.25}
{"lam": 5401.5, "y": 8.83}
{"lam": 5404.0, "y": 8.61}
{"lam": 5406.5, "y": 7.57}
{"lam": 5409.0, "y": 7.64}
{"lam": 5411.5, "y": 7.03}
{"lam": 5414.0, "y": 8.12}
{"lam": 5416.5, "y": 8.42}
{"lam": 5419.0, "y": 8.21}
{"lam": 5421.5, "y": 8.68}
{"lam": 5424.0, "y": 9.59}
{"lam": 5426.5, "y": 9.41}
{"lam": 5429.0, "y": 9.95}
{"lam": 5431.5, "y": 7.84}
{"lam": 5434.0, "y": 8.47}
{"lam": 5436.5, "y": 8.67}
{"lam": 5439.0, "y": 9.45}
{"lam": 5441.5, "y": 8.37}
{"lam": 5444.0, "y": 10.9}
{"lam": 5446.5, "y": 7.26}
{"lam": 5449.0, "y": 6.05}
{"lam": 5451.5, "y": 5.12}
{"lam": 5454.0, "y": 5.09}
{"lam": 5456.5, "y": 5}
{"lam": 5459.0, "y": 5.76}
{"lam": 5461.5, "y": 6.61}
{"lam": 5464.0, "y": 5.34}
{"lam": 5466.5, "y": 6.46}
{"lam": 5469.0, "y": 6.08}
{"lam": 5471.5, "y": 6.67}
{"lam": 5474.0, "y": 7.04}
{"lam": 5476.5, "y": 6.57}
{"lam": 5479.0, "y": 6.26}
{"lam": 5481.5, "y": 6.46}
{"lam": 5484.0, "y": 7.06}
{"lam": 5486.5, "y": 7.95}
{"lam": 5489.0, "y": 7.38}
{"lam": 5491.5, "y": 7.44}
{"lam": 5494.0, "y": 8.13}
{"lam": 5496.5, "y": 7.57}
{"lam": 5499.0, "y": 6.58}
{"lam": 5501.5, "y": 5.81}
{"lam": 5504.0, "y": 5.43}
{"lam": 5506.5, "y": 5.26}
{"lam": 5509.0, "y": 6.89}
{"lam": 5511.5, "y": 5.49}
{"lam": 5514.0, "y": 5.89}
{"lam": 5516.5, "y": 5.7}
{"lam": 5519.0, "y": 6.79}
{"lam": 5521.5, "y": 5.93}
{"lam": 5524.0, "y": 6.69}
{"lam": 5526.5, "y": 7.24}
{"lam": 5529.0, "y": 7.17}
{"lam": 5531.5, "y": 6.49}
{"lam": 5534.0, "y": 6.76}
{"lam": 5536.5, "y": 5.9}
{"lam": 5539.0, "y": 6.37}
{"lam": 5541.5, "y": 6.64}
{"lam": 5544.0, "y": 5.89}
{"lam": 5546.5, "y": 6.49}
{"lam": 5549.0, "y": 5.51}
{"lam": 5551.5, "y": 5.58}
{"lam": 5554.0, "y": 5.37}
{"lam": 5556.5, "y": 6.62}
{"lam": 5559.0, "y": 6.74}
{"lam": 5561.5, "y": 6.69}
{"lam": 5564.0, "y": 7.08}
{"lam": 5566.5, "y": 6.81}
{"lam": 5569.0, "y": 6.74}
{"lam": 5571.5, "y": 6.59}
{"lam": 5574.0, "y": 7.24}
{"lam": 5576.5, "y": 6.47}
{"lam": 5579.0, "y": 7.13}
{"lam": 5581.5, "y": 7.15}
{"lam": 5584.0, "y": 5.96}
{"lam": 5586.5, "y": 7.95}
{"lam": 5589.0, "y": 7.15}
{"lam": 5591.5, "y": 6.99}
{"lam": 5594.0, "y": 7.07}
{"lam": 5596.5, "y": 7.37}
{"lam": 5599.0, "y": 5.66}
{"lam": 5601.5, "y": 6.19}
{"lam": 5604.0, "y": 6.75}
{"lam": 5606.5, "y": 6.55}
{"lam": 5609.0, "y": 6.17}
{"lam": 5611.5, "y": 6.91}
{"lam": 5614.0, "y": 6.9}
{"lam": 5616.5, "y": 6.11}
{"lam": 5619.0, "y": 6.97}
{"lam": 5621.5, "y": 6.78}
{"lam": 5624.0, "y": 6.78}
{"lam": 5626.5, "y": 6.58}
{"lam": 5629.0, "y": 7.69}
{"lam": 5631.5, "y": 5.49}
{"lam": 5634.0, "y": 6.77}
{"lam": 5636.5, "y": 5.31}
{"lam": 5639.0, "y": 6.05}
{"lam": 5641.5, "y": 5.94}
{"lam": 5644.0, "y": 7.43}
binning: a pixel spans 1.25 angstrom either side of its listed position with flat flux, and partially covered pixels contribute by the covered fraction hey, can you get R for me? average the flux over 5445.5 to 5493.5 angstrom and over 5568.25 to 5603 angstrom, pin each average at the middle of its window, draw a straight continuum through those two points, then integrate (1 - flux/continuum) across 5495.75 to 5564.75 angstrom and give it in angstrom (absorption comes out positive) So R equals 3.6 angstrom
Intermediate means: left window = 6.42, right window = 6.83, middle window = 6.29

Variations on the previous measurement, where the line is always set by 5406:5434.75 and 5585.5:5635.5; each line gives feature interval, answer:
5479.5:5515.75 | 5.2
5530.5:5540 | 1.3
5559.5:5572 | 0.6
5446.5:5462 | 4.7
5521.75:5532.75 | 1.0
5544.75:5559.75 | 2.5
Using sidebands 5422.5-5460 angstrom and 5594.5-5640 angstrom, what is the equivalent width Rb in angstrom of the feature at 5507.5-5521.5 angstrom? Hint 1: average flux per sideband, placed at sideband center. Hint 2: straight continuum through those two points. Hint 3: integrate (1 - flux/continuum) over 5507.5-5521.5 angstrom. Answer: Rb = 2.2 angstrom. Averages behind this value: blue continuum 7.81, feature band 6.12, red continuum 6.51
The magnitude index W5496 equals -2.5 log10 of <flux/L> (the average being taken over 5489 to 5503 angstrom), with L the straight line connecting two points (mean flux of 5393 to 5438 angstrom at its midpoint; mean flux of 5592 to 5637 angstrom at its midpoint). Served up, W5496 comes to 0.09 mag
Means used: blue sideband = 8.45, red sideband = 6.59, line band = 7.1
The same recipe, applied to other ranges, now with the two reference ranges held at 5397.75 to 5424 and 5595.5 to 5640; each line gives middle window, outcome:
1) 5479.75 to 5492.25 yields 0.046 mag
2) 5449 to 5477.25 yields 0.276 mag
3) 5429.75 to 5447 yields -0.119 mag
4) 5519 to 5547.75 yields 0.101 mag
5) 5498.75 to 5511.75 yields 0.244 mag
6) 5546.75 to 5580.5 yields 0.066 mag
